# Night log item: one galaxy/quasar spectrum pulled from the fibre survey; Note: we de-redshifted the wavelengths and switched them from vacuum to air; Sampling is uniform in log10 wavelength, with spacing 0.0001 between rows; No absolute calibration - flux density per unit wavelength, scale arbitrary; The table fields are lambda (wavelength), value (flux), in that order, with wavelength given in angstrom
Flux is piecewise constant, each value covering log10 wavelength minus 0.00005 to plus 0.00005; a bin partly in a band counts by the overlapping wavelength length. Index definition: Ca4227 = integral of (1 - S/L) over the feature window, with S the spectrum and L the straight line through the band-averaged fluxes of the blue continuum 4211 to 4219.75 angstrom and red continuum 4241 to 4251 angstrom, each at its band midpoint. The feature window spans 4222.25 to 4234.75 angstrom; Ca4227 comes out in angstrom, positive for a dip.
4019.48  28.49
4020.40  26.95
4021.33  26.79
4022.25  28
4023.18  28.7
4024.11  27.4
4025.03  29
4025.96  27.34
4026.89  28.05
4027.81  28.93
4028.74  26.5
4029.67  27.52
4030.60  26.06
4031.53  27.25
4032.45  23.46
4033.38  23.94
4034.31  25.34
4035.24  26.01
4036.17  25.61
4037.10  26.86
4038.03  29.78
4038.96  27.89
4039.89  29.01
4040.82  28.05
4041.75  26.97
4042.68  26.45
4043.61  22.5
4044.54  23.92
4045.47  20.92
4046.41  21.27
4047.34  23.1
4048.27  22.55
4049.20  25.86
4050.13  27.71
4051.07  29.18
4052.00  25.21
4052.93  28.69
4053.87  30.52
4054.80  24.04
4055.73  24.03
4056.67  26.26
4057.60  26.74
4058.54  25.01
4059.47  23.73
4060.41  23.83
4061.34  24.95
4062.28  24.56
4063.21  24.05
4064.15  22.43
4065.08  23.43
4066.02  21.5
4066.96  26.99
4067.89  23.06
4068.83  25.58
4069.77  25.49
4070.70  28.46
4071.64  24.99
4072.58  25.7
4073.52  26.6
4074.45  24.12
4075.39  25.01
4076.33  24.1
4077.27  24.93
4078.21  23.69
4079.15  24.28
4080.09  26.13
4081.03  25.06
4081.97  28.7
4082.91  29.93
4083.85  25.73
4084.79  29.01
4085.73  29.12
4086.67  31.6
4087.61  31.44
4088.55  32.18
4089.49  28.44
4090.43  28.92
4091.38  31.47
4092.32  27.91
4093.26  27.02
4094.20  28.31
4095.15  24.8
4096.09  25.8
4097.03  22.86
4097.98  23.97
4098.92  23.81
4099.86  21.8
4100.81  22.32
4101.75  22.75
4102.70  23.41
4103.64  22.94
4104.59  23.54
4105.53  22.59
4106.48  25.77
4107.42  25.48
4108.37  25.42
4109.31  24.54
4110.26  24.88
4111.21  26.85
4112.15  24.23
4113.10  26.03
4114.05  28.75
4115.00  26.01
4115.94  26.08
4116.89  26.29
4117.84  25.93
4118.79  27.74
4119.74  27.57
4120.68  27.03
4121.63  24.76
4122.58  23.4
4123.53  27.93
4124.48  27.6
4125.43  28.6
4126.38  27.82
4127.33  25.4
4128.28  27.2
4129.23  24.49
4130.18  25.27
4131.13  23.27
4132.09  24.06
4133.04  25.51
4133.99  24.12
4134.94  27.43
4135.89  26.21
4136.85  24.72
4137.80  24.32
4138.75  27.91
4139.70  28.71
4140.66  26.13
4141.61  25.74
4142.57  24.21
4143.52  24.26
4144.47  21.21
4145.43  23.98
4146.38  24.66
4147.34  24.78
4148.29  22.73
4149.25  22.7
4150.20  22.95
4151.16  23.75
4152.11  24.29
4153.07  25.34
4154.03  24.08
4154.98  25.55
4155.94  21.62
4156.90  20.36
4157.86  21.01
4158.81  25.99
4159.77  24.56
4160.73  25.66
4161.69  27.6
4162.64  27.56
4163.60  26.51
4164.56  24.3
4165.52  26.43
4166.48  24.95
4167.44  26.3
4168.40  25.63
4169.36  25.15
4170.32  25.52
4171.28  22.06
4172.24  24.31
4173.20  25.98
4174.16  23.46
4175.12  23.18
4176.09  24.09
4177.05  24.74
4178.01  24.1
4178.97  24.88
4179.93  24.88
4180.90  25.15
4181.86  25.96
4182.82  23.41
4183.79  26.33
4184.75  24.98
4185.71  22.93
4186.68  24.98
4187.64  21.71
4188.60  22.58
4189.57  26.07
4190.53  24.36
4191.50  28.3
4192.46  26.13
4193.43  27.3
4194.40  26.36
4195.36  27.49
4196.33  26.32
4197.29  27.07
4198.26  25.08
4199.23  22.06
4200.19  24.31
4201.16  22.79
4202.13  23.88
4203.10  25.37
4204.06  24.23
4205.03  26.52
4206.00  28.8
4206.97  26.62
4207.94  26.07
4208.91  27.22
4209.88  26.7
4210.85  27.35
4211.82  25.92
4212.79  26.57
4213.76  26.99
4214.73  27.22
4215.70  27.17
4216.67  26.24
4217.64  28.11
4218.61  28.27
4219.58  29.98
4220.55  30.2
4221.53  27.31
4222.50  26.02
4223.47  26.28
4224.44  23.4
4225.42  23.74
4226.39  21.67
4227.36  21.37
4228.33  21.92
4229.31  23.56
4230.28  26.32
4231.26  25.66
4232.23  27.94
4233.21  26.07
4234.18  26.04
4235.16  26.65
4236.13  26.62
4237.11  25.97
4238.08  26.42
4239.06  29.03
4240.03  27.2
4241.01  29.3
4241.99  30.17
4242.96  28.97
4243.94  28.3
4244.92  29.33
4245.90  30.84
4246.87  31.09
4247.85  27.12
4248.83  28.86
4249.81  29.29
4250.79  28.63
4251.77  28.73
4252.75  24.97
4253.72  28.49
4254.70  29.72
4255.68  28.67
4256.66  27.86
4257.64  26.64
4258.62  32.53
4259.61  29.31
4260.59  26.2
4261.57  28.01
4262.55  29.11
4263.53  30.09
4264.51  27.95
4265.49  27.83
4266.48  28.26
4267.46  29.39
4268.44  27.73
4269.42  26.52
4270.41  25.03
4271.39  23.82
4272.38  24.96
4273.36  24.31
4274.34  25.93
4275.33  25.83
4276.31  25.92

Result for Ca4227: 1.6 angstrom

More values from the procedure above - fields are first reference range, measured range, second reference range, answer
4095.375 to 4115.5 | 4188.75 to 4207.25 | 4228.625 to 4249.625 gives 0.70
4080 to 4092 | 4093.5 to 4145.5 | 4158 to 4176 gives 4.07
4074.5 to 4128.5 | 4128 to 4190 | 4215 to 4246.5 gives 4.18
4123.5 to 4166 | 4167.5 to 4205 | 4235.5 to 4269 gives 2.15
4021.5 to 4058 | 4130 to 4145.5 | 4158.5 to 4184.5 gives 0.17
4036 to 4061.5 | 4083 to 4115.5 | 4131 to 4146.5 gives -1.03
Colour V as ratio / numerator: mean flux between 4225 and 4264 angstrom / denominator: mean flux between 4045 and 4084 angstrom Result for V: 1.1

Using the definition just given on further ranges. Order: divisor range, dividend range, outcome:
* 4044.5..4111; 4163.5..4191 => 0.96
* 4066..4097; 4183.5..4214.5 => 0.95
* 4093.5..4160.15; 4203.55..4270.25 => 1.10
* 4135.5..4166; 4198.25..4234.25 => 1.05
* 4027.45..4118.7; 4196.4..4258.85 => 1.04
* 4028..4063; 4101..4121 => 0.99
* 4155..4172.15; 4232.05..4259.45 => 1.14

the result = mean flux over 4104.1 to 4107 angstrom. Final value 24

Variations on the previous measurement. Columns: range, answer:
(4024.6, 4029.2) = 28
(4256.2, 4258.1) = 27.3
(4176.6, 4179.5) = 24.6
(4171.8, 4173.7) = 25.2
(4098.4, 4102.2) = 22.7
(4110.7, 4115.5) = 26.4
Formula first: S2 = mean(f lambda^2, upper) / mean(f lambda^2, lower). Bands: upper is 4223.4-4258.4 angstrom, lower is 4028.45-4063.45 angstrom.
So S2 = 1.2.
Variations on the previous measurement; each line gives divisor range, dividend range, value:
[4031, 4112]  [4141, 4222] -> 1.04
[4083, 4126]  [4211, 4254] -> 1.09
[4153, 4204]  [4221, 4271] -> 1.14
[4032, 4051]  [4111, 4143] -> 1.07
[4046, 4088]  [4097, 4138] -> 1.01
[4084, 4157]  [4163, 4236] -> 1.03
